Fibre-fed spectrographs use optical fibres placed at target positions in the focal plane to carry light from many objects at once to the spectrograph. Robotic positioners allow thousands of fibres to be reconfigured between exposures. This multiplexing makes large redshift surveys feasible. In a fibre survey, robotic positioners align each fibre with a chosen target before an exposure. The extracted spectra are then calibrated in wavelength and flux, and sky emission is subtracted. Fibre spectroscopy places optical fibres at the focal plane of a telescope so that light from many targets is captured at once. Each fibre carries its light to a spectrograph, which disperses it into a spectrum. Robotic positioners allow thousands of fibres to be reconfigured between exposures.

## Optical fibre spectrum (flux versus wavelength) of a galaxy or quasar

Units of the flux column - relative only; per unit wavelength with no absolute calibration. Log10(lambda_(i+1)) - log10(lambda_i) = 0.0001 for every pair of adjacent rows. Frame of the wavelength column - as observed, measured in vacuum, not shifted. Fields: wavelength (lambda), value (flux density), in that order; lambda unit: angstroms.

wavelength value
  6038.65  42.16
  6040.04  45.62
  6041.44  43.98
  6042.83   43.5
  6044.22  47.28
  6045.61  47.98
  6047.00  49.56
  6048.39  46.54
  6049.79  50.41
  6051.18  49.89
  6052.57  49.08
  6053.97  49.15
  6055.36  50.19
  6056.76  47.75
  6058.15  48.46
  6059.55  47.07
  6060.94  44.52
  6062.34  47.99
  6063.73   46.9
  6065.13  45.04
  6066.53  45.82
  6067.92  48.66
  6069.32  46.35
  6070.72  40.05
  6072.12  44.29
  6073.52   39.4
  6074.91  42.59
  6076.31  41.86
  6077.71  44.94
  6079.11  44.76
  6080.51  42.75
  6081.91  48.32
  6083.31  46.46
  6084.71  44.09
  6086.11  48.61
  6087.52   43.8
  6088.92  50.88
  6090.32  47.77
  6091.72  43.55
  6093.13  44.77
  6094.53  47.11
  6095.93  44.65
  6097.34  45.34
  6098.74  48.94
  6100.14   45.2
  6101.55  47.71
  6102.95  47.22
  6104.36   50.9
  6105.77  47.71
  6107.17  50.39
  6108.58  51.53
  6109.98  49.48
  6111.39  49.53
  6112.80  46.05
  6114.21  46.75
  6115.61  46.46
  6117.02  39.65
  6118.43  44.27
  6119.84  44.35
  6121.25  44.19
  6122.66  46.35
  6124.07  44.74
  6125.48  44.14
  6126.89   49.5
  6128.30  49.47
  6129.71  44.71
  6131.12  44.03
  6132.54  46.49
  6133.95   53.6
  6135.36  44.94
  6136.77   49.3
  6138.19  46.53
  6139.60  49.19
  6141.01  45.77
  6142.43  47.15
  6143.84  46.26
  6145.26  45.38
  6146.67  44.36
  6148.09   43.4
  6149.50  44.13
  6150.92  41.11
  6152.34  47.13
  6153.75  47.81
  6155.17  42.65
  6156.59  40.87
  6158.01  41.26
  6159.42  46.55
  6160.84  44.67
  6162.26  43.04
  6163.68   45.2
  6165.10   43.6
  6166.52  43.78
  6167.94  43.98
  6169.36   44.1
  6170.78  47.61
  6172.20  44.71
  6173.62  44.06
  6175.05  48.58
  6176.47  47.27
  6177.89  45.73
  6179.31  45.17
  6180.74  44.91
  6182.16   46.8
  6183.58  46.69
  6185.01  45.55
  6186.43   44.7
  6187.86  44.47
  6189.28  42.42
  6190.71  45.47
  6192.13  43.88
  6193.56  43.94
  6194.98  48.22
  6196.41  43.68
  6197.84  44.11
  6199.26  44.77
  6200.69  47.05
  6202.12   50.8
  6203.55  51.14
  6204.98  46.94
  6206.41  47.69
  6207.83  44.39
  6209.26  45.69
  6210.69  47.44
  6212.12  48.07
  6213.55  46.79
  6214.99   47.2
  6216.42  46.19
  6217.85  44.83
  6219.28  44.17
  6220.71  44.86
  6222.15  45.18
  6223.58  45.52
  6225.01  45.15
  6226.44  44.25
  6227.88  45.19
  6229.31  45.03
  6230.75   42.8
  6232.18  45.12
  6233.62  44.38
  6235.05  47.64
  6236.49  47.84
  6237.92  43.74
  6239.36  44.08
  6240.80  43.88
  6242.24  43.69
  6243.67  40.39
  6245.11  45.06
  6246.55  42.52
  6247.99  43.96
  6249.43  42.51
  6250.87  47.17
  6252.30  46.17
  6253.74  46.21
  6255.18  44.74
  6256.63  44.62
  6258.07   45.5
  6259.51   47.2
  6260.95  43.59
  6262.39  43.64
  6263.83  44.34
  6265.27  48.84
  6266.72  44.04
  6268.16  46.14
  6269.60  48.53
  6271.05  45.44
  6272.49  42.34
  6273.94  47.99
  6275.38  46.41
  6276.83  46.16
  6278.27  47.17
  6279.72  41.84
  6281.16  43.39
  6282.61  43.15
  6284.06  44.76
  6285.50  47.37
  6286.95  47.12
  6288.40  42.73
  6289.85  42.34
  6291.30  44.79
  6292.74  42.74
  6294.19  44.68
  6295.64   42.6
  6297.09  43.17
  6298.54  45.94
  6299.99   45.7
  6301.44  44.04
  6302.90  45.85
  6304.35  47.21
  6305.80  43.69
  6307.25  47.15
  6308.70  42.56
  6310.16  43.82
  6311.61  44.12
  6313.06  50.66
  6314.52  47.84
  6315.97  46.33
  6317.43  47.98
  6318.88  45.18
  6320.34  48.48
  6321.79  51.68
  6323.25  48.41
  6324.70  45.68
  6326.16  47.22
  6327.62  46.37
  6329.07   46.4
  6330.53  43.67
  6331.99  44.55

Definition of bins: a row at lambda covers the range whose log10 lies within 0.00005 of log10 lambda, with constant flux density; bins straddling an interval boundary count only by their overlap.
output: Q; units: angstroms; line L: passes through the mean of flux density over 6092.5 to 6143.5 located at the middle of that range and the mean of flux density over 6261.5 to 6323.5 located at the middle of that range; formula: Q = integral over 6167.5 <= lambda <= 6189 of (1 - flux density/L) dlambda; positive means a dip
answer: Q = 0.4 angstroms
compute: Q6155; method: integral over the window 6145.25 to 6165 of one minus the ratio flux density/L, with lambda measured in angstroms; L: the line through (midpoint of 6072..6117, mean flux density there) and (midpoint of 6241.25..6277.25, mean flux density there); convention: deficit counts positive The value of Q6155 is 0.8 angstroms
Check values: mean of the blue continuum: 46.3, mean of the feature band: 44.1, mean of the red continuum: 45.1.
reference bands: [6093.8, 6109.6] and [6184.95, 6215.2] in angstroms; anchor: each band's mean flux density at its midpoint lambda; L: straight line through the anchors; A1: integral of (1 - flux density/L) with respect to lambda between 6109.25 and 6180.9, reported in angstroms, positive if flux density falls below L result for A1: 2.37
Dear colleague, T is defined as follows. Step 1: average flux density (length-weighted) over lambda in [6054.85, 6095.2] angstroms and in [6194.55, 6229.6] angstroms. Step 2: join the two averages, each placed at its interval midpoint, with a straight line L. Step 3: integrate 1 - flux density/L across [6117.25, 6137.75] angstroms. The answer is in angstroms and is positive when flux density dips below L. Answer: -0.2 angstroms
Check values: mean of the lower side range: 45.7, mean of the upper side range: 46.2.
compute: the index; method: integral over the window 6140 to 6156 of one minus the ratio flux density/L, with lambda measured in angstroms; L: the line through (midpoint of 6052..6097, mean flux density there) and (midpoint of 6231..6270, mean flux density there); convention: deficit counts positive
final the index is 0.1 angstroms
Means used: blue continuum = 45.8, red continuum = 45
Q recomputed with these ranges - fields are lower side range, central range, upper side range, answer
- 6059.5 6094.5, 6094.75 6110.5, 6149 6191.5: -1.02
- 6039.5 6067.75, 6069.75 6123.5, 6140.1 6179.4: 0.55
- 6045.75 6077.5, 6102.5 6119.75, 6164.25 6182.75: -0.53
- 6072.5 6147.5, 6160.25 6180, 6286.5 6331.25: 0.43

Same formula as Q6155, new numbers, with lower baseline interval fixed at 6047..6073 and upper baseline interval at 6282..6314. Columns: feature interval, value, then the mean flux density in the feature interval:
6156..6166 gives 0.55 angstroms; 43.6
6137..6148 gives 0.00 angstroms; 46.3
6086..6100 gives 0.12 angstroms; 46.4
